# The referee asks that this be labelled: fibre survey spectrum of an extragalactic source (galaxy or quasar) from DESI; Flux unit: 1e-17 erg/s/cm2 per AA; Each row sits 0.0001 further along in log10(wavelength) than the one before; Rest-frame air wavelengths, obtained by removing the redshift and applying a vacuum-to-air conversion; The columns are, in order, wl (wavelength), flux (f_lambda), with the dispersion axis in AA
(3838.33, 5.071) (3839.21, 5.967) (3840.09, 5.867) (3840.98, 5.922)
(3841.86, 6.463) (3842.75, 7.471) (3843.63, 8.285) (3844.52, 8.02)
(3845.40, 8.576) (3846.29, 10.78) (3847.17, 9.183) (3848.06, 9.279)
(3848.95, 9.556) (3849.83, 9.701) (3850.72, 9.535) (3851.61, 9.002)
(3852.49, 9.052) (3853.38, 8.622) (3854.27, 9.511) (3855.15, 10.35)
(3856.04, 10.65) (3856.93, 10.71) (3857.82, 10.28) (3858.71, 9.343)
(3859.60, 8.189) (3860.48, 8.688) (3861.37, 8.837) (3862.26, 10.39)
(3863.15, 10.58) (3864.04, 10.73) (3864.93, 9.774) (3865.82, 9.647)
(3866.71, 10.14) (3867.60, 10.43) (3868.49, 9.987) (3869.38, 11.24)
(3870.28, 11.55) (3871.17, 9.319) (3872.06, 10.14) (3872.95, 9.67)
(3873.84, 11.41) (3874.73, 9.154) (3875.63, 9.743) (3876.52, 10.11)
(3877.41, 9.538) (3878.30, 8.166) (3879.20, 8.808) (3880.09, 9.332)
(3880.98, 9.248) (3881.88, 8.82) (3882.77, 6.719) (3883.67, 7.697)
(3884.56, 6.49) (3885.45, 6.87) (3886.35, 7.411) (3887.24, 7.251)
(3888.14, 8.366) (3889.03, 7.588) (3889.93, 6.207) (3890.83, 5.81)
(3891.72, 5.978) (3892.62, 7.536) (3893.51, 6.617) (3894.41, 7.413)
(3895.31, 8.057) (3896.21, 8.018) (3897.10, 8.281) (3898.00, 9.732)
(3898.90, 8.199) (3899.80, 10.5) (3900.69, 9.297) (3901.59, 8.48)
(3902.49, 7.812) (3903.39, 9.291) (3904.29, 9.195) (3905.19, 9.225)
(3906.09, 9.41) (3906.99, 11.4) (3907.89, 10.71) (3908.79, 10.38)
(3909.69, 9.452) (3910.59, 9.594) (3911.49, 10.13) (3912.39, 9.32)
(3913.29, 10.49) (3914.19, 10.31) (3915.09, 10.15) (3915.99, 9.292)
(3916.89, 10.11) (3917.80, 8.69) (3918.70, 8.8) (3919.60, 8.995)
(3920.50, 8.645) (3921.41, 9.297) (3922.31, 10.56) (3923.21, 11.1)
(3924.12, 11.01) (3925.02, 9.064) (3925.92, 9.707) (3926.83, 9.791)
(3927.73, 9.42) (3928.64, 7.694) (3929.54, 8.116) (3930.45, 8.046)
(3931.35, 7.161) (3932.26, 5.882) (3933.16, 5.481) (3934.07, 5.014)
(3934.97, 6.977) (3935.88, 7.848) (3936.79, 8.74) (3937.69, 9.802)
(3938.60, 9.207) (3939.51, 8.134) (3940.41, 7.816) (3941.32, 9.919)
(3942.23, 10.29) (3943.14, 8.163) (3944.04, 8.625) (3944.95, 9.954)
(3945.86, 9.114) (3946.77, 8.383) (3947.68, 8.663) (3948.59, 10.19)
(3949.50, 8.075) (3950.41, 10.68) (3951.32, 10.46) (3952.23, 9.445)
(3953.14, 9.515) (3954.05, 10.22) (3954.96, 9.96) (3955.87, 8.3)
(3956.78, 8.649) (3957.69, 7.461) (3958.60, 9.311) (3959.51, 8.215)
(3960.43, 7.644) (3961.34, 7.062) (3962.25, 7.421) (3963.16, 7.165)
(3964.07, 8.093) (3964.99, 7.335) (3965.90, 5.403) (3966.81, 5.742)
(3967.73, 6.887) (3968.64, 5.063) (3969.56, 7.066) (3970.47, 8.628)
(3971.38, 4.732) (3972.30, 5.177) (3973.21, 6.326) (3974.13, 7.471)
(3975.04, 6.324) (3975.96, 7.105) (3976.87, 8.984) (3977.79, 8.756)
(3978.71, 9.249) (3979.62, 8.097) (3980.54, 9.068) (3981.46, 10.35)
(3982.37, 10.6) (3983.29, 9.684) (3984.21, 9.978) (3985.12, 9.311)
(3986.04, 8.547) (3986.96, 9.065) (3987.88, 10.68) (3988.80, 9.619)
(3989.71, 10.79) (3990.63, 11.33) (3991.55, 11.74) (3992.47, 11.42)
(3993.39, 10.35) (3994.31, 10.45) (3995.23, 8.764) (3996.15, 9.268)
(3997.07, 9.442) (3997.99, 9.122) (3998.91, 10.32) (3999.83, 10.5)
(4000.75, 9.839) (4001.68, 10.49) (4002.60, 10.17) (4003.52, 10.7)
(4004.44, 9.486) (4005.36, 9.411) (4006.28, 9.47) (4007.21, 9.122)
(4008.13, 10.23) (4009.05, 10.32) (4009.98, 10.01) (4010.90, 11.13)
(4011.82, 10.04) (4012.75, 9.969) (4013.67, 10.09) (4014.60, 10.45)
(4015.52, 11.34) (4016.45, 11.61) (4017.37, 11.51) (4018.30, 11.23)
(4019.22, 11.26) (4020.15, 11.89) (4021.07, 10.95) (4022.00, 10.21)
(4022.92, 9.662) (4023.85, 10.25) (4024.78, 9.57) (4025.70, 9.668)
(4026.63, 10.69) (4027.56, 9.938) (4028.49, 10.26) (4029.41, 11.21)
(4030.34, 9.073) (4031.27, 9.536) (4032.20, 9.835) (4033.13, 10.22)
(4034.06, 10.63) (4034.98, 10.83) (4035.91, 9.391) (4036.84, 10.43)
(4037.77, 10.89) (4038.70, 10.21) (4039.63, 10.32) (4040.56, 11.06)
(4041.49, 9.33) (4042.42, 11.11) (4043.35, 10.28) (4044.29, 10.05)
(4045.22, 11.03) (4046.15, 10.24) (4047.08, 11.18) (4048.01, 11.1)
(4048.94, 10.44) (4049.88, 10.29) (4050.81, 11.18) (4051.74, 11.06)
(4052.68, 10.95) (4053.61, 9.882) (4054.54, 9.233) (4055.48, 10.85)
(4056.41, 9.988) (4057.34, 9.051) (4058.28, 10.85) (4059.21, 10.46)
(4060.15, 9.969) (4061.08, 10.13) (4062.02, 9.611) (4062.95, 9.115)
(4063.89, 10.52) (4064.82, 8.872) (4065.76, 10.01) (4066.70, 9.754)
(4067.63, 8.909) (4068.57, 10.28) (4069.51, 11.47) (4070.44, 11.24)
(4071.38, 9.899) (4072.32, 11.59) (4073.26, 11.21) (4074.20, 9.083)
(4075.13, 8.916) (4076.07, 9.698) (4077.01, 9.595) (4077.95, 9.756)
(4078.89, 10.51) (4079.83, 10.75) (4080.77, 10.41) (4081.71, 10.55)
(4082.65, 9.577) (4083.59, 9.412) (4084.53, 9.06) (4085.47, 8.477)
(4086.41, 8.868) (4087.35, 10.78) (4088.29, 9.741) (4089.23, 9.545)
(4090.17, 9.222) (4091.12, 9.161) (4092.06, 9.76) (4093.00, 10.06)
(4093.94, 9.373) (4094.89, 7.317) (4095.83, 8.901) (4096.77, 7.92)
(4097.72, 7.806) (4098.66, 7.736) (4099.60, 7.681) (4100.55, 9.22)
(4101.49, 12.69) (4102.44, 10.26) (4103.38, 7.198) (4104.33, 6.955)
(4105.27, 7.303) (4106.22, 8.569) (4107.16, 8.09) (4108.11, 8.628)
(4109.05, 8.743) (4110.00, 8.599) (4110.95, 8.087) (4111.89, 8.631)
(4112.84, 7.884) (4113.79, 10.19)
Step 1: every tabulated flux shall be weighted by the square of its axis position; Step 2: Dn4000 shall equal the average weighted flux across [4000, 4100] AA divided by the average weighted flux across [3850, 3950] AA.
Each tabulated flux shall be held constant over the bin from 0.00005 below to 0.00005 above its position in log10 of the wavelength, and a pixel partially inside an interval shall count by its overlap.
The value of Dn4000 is 1.21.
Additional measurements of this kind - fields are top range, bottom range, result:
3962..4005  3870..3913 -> 1.05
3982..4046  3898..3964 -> 1.19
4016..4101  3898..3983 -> 1.23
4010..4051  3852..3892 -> 1.25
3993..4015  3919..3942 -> 1.21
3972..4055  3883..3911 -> 1.28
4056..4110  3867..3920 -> 1.16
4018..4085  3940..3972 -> 1.30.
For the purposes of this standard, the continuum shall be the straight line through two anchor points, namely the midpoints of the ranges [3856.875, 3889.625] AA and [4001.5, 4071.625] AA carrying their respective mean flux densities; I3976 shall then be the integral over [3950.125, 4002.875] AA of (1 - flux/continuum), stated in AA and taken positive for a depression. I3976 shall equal 6.1 AA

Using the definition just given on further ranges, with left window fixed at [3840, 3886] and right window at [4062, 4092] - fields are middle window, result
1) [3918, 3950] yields 2.5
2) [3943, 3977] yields 5.5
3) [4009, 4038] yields -2.2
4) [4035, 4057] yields -1.5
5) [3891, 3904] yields 1.6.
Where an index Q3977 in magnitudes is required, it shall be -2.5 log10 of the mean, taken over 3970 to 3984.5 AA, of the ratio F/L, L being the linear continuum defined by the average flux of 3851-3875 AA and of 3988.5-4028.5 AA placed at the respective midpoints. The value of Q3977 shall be 0.25 mag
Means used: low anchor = 9.91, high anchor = 10.3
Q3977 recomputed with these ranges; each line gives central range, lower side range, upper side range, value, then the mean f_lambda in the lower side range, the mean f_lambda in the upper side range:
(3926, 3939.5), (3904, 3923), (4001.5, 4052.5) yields 0.25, 9.75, 10.4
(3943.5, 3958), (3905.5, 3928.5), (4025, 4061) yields 0.08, 9.8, 10.3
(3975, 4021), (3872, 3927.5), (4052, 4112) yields -0.09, 8.94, 9.48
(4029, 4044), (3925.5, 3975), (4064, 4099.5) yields -0.14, 8.05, 9.59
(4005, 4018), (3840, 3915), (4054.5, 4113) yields -0.12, 9.01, 9.43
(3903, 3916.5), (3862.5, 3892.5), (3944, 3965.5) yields -0.12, 8.9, 8.74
